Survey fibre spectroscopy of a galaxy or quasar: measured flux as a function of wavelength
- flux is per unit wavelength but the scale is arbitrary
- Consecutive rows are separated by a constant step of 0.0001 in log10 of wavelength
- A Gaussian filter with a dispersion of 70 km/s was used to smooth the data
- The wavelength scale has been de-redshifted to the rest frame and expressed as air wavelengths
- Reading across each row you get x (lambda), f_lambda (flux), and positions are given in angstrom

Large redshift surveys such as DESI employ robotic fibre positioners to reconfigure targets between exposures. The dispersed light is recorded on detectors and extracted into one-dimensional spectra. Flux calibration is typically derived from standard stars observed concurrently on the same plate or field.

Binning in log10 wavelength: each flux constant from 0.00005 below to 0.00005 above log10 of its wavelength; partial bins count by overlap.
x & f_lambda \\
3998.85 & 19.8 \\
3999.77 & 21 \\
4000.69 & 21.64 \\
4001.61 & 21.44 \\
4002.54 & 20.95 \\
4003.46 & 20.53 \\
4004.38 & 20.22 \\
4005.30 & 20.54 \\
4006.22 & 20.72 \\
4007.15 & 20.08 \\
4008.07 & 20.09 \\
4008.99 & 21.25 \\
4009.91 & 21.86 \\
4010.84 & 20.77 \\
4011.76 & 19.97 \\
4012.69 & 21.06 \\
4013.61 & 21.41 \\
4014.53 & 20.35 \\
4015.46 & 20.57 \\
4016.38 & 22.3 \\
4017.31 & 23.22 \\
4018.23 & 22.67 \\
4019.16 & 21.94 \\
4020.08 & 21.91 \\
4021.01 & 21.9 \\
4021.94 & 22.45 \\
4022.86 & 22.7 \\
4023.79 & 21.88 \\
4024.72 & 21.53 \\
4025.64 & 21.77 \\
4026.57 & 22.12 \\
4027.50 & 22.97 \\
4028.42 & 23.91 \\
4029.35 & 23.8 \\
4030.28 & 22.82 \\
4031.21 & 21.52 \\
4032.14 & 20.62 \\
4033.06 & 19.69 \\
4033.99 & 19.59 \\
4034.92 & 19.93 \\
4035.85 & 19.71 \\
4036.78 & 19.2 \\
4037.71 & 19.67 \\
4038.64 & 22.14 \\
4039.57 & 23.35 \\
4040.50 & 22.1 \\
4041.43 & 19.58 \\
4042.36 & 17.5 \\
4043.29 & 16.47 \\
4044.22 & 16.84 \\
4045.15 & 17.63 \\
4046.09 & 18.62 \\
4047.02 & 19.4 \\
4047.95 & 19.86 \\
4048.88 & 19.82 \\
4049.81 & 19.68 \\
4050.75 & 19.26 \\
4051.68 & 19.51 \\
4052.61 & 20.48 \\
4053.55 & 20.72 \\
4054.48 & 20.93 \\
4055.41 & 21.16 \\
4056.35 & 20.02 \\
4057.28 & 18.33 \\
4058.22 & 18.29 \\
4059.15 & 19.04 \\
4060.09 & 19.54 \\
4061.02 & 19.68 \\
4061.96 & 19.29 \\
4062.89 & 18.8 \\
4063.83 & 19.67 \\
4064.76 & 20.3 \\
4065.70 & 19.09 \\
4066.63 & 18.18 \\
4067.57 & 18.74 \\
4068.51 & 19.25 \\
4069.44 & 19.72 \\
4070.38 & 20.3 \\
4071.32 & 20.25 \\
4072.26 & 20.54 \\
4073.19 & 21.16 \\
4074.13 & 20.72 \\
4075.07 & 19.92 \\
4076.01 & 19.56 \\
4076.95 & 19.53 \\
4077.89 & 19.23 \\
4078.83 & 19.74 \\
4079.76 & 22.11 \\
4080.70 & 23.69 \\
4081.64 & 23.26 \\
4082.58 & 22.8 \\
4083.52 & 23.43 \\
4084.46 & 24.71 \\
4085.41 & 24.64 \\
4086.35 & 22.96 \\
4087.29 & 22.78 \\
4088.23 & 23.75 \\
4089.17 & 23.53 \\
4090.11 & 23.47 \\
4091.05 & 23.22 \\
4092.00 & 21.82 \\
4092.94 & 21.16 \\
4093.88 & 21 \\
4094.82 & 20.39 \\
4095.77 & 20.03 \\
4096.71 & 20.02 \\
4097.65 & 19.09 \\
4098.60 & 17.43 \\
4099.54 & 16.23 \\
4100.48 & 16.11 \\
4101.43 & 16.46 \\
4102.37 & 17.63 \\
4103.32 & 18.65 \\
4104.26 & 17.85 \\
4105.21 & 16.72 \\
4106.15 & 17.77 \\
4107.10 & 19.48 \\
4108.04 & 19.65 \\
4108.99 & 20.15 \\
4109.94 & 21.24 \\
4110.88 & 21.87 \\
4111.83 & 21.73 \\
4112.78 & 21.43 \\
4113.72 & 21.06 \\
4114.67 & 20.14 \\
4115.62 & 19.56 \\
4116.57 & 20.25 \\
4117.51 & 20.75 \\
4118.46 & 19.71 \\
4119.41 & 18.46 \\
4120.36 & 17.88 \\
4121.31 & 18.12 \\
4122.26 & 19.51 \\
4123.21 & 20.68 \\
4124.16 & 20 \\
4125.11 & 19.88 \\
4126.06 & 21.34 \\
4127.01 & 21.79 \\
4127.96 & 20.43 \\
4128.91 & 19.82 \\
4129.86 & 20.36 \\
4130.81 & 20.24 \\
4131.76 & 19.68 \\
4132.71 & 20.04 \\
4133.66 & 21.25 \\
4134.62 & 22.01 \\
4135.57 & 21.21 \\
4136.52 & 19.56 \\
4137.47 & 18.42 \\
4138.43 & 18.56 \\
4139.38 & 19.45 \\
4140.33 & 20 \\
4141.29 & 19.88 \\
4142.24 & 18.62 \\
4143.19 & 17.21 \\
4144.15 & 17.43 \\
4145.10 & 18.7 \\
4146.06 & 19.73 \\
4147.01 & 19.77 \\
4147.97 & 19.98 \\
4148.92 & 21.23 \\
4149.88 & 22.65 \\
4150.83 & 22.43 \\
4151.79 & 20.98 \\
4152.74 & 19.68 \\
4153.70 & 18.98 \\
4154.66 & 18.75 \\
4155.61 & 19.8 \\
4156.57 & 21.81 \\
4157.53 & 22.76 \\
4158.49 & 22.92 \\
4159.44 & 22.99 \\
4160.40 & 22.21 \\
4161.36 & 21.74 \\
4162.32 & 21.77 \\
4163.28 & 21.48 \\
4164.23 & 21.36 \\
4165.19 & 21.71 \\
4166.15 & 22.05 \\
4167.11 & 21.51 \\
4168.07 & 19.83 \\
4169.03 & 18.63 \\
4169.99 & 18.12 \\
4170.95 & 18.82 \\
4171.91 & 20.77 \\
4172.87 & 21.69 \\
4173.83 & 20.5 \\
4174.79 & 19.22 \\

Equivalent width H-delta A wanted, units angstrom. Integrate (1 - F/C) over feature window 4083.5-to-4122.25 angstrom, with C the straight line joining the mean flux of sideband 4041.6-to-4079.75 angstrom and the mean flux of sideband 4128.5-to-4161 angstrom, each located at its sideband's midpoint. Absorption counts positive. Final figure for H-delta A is -0.8 angstrom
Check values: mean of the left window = 19.5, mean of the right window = 20.3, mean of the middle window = 20.2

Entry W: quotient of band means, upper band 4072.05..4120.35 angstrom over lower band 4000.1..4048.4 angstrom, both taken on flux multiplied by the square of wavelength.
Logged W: 1.02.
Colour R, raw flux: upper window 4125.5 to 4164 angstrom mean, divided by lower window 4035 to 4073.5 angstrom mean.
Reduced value 1.0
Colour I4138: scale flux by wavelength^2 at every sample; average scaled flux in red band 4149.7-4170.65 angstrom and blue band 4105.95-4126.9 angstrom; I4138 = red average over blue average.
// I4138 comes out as 1.07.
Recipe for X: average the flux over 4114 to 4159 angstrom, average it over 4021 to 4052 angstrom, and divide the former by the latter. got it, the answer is 1.0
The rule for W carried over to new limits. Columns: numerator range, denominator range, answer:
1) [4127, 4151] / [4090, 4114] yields 1.04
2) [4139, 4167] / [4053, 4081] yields 1.08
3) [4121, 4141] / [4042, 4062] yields 1.09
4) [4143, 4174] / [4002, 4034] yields 1.03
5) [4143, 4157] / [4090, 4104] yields 1.06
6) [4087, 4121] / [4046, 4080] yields 1.03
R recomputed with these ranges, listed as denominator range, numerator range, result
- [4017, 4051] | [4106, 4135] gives 0.97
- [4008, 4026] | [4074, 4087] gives 1.01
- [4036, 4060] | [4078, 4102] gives 1.09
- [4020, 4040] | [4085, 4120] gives 0.94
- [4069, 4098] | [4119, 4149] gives 0.91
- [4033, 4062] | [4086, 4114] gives 1.03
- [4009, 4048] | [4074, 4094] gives 1.06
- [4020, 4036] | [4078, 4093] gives 1.05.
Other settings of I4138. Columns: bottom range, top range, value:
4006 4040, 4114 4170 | 1.00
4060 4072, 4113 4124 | 1.04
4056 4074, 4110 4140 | 1.07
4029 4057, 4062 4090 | 1.07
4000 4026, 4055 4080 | 0.95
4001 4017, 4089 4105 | 0.98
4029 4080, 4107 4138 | 1.05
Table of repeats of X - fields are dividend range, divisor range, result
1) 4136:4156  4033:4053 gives 1.00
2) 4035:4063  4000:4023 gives 0.92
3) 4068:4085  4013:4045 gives 1.00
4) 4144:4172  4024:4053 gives 1.02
